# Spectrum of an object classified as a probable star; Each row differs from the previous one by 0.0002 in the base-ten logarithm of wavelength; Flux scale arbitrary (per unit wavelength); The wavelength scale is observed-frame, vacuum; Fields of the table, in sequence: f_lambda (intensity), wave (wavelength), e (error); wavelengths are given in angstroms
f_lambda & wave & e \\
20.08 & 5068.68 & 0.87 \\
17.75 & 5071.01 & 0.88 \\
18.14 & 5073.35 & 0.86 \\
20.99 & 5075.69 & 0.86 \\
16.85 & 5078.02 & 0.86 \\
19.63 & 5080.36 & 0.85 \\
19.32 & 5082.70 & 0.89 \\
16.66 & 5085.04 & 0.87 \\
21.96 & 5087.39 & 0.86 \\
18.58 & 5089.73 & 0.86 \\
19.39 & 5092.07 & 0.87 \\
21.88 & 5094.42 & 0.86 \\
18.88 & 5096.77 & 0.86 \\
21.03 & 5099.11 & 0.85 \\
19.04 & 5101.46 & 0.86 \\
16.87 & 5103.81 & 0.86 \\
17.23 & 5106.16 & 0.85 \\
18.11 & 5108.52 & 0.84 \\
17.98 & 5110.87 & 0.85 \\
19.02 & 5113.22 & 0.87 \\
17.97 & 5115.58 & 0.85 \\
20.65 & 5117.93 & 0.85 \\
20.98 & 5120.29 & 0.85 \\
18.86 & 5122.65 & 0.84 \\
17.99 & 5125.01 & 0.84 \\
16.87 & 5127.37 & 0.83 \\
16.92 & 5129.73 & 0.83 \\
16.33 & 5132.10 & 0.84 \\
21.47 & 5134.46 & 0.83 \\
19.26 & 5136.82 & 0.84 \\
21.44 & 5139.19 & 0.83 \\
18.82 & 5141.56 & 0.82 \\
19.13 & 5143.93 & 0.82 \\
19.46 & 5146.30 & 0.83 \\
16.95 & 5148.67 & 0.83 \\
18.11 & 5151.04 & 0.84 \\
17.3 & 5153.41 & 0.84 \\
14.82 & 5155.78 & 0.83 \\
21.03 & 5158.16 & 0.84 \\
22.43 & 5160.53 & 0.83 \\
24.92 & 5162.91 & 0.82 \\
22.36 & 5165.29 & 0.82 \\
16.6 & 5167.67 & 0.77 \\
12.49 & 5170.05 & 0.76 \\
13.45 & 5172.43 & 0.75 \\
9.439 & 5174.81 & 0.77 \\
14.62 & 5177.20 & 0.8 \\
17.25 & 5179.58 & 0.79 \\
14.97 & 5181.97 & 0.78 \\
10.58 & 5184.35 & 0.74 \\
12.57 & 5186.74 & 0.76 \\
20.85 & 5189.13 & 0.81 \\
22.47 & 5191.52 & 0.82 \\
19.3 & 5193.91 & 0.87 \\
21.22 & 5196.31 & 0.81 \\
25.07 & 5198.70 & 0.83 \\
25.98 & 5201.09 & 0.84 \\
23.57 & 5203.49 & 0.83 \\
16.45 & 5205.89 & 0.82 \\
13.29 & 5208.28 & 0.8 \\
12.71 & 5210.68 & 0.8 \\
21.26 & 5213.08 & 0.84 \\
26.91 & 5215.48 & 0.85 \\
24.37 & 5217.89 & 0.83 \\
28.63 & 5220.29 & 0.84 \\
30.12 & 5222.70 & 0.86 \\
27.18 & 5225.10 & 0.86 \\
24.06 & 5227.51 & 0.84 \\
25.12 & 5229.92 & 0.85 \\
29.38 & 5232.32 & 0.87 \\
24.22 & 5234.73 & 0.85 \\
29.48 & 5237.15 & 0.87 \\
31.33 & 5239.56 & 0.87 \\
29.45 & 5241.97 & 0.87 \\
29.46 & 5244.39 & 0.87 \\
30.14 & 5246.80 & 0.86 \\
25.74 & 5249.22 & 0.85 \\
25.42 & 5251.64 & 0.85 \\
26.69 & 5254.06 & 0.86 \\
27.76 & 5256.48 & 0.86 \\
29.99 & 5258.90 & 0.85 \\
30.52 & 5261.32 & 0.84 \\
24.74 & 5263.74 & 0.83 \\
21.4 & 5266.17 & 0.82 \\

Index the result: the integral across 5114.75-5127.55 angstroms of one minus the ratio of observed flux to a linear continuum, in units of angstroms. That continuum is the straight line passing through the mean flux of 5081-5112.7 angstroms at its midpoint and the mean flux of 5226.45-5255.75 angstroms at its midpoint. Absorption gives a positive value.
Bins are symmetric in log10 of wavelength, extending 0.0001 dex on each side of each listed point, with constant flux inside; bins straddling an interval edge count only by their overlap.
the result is 0.9 angstroms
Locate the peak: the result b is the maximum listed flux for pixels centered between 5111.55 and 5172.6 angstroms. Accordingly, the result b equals 24.92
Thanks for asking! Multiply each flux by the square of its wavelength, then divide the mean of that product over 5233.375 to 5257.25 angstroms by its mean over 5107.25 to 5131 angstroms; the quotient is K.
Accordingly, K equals 1.59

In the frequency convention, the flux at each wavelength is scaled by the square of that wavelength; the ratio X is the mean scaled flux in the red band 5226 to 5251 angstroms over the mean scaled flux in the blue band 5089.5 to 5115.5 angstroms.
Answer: 1.6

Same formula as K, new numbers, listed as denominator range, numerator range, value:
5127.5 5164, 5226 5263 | 1.51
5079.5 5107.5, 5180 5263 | 1.31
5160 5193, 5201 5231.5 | 1.40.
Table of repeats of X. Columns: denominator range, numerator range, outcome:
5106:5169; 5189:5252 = 1.34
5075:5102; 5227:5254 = 1.50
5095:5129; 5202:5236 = 1.30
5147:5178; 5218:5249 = 1.66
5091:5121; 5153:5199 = 0.94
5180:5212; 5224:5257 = 1.52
